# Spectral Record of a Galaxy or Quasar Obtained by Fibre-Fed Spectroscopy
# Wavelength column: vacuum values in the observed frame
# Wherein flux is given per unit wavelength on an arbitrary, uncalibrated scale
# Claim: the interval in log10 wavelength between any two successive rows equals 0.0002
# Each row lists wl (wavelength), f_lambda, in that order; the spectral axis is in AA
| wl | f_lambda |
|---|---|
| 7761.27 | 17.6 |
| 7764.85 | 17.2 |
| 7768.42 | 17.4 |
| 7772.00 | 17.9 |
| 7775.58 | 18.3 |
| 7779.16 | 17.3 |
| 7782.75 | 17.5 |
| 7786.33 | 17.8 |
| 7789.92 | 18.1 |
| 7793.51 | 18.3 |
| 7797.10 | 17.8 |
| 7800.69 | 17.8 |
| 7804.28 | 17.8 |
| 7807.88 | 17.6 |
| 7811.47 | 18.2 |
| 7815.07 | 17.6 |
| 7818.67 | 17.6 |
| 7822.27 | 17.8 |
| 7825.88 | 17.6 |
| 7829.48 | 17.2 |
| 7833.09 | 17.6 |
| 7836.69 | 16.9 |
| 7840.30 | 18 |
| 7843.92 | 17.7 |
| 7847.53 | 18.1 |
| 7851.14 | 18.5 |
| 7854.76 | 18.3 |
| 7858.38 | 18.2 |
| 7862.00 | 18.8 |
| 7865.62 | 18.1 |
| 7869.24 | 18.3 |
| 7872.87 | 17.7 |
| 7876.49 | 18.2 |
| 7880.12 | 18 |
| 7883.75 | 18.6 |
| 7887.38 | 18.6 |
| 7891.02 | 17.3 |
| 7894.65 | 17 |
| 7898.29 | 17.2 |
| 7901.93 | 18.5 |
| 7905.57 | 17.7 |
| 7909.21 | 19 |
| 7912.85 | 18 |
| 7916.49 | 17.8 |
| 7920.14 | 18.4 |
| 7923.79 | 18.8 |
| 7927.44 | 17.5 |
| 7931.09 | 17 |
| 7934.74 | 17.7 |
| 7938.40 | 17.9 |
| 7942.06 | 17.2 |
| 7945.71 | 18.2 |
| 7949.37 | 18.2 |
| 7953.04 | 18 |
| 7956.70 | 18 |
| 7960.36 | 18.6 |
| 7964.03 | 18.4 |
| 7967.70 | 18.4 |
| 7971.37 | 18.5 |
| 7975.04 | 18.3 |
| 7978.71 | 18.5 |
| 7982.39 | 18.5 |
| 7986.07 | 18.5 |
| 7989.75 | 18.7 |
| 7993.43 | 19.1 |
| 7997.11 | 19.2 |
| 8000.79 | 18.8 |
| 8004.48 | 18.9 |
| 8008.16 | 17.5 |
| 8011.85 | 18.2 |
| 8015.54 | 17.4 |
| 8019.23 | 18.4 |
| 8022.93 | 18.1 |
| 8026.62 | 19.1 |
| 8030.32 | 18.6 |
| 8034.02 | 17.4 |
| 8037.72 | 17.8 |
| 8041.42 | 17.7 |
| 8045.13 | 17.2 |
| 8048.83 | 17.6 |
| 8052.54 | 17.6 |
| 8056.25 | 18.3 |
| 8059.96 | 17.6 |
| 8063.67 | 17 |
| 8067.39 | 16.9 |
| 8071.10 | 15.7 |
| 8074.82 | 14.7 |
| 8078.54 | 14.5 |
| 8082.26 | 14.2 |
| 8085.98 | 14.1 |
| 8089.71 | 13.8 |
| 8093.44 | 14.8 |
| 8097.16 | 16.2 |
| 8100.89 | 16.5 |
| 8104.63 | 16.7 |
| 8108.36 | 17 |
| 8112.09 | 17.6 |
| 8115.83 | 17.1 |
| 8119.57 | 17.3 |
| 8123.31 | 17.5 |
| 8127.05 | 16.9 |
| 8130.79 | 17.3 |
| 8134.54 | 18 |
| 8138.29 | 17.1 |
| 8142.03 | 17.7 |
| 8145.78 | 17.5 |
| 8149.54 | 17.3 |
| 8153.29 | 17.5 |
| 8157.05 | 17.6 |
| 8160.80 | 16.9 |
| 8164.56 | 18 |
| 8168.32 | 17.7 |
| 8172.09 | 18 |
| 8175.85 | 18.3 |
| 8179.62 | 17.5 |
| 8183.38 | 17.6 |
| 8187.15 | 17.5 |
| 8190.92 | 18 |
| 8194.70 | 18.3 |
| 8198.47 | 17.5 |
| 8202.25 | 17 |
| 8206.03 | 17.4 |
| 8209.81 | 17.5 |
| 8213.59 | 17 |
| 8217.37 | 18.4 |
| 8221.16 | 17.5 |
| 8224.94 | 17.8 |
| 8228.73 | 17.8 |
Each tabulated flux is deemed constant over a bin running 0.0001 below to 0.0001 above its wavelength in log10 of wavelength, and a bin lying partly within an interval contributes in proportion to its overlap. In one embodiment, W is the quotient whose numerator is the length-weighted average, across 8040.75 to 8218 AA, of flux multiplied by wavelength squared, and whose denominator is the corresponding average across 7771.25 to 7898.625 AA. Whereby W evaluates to 1.02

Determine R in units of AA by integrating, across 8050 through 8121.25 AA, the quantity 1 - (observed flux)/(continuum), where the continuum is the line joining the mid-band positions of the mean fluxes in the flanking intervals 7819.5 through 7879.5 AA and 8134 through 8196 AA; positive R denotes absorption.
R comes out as 6.2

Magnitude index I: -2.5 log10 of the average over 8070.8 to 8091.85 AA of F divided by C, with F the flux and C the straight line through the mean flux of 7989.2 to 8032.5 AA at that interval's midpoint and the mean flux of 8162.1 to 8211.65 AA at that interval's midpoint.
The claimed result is 0.25 mag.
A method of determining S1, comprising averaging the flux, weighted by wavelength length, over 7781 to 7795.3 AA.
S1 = 17.9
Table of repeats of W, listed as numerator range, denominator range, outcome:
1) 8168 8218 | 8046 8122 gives 1.12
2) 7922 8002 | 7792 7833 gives 1.07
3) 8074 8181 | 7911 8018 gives 0.96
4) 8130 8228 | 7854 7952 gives 1.05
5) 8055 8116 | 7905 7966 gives 0.92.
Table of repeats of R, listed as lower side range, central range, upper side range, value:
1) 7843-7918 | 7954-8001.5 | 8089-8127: -3.1 AA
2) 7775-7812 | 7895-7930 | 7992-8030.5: 0.3 AA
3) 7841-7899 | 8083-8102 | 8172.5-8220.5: 3.0 AA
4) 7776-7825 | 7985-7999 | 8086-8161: -1.4 AA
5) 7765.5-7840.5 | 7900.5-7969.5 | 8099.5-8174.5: -1.9 AA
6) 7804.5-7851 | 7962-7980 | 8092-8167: -1.0 AA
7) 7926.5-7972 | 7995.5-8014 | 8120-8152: -0.7 AA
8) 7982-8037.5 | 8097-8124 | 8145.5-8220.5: 1.4 AA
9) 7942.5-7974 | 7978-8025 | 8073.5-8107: -3.4 AA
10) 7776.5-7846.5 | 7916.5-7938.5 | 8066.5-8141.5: -1.0 AA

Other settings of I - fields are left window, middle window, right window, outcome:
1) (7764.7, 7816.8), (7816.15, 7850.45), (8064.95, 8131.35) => -0.006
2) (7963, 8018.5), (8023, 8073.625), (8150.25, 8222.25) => 0.040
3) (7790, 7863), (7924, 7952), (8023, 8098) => -0.031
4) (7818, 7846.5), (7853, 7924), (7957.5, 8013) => -0.011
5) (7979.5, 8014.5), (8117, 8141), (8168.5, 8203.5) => 0.039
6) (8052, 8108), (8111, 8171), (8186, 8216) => -0.046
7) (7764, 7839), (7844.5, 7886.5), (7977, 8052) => -0.024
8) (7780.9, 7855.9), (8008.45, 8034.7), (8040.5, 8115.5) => -0.097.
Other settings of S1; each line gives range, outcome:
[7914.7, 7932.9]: 17.9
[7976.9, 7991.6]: 18.5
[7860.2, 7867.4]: 18.5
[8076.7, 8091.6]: 14.1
